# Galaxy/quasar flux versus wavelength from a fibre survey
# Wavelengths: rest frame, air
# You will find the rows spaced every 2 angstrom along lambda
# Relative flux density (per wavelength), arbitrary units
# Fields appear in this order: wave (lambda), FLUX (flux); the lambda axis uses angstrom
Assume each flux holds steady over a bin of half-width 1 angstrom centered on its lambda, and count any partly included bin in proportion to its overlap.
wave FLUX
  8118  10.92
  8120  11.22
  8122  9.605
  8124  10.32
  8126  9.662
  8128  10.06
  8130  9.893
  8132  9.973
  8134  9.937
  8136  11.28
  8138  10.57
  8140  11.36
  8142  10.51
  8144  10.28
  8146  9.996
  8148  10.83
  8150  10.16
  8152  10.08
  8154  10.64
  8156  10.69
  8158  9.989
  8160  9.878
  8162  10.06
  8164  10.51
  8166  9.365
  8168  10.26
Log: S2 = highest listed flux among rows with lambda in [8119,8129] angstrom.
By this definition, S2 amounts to 11.22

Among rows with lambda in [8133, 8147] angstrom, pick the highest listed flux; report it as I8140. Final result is 11.36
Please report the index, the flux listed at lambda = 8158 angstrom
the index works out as 9.989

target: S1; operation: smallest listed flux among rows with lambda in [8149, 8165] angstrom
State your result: 9.878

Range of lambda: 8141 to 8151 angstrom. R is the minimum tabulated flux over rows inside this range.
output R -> 9.996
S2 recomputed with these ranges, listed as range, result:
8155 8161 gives 10.69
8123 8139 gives 11.28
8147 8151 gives 10.83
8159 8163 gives 10.06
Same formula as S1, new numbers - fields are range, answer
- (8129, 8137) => 9.893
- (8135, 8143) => 10.51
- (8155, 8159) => 9.989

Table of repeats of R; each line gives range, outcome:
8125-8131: 9.662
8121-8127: 9.605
